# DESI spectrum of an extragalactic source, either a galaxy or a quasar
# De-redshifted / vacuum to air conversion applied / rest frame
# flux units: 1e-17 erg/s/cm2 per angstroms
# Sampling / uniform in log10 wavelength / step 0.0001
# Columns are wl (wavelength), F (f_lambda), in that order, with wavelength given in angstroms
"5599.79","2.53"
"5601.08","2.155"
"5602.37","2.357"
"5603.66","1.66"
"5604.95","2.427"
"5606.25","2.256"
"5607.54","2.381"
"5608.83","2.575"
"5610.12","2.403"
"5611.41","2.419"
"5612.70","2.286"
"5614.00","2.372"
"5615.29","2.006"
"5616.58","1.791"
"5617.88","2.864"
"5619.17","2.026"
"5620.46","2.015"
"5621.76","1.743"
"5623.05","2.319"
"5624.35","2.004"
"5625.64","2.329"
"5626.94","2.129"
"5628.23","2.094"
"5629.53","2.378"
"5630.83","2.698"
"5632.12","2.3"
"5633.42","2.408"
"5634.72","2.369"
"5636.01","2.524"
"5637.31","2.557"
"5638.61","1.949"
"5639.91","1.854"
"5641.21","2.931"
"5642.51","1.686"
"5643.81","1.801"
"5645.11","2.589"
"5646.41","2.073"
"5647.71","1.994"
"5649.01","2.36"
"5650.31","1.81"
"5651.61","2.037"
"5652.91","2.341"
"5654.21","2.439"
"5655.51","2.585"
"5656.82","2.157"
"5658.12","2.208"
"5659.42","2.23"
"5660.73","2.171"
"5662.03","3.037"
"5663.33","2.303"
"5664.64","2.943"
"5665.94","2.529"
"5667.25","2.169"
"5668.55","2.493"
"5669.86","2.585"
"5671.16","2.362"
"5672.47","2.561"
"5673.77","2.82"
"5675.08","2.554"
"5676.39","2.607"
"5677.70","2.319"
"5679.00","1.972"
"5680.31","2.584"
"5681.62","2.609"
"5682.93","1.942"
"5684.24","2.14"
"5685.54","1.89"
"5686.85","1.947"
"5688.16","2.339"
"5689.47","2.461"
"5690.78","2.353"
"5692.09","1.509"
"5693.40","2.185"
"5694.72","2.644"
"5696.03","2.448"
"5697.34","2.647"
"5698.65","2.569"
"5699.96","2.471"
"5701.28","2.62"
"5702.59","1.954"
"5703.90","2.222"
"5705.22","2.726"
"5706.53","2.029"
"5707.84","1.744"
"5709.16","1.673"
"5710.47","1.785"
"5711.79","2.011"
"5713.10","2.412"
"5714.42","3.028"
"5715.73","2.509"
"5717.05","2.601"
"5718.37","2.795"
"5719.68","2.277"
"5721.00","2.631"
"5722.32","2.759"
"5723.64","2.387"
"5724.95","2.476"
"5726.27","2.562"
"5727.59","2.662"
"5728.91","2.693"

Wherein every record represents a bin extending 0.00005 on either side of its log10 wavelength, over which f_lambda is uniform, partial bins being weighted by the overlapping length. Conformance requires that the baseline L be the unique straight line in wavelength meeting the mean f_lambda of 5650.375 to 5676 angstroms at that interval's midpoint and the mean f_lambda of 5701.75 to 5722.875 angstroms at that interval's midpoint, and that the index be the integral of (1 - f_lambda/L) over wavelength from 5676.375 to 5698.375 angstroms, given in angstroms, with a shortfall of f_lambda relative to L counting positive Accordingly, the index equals 1.1 angstroms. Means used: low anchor 2.44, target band 2.27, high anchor 2.32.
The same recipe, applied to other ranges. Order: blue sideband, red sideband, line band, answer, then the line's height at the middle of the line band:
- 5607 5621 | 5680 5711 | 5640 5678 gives -1.8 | 2.25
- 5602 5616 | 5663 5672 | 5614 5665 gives 2.9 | 2.39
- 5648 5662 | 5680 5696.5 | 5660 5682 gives -2.5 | 2.24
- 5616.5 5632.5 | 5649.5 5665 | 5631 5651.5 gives 0.6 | 2.28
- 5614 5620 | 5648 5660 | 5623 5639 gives -0.8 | 2.21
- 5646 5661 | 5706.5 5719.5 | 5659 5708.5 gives -2.7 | 2.24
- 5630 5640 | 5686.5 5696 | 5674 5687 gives -0.2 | 2.25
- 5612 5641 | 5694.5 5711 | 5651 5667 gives -1.1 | 2.25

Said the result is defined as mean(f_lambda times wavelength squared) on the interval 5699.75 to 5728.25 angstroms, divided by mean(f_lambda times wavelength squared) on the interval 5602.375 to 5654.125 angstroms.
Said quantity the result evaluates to 1.10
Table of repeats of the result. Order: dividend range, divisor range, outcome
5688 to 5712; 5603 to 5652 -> 1.03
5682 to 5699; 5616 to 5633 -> 1.04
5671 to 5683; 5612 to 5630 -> 1.16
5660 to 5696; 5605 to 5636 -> 1.06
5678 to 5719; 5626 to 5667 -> 1.01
